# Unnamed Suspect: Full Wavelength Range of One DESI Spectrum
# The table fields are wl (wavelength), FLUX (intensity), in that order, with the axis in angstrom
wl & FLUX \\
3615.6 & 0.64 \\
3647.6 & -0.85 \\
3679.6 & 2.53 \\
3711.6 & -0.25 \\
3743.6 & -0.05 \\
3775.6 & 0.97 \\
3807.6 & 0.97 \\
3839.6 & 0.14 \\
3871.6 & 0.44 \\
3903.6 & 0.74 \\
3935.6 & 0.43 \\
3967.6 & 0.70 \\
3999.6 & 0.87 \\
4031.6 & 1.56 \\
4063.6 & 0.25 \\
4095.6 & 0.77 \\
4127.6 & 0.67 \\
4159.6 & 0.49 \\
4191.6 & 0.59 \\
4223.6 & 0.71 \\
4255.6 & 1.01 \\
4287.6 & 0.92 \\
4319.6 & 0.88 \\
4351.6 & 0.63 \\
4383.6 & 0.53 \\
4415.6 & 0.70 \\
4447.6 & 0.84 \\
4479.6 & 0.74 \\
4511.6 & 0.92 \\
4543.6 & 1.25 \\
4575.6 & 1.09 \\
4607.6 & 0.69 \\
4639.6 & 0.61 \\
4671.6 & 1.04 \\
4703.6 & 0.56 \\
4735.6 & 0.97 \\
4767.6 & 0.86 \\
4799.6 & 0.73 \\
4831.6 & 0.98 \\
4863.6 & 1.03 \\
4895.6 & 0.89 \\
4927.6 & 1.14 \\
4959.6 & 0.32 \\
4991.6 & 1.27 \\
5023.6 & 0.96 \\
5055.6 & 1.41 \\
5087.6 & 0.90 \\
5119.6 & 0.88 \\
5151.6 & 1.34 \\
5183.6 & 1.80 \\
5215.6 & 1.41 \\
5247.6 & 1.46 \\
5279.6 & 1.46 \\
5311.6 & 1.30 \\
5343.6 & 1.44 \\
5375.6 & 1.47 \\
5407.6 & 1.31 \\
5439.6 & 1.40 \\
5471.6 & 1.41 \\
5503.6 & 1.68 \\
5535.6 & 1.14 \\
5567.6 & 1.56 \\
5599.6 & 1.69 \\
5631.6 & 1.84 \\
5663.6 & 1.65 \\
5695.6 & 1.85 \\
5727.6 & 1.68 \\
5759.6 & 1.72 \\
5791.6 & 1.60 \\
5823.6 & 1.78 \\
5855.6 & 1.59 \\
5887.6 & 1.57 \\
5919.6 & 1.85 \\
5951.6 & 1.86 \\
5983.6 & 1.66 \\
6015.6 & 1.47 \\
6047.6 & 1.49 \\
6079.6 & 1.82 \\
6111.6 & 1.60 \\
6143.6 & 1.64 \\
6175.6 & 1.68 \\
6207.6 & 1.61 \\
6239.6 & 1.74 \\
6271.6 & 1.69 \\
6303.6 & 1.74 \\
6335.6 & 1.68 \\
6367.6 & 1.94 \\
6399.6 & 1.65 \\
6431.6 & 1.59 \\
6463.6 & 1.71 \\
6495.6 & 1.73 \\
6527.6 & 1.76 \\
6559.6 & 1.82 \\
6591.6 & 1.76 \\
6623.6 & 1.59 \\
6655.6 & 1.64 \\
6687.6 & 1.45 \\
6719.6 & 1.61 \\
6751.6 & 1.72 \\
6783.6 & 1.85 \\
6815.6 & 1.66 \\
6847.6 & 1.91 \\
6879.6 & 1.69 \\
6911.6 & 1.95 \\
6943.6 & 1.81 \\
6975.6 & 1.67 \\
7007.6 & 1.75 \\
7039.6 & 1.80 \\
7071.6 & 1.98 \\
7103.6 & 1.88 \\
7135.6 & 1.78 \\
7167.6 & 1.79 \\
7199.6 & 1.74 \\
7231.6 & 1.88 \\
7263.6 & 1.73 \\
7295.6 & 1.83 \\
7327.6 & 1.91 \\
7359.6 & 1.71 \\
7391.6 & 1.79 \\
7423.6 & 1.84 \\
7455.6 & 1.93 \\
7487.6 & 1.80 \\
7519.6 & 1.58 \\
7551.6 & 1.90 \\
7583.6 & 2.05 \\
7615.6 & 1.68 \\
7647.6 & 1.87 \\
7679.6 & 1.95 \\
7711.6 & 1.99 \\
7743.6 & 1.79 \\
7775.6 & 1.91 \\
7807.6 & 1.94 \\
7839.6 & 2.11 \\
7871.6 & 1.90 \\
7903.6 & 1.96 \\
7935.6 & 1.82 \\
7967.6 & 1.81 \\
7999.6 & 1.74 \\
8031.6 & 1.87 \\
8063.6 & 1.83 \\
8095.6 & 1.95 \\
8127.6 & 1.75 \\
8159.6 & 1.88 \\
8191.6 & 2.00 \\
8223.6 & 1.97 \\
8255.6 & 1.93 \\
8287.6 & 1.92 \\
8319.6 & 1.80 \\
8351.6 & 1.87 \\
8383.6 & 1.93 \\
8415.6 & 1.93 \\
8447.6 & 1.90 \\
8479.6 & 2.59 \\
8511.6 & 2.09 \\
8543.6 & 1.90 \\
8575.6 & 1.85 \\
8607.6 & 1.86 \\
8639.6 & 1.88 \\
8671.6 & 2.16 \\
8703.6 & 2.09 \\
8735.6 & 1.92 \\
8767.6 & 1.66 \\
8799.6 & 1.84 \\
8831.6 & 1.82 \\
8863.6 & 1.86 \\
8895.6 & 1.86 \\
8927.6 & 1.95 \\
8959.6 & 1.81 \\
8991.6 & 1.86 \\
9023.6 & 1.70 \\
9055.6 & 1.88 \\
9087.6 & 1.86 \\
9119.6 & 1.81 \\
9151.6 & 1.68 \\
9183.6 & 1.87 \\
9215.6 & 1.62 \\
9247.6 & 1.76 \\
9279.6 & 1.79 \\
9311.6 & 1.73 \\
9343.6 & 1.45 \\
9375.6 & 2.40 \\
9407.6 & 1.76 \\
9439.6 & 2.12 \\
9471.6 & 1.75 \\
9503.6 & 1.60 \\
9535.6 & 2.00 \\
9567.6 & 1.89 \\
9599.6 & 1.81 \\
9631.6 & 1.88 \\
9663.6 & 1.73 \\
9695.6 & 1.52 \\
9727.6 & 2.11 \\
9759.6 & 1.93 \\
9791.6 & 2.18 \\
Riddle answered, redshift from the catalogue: 0.29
